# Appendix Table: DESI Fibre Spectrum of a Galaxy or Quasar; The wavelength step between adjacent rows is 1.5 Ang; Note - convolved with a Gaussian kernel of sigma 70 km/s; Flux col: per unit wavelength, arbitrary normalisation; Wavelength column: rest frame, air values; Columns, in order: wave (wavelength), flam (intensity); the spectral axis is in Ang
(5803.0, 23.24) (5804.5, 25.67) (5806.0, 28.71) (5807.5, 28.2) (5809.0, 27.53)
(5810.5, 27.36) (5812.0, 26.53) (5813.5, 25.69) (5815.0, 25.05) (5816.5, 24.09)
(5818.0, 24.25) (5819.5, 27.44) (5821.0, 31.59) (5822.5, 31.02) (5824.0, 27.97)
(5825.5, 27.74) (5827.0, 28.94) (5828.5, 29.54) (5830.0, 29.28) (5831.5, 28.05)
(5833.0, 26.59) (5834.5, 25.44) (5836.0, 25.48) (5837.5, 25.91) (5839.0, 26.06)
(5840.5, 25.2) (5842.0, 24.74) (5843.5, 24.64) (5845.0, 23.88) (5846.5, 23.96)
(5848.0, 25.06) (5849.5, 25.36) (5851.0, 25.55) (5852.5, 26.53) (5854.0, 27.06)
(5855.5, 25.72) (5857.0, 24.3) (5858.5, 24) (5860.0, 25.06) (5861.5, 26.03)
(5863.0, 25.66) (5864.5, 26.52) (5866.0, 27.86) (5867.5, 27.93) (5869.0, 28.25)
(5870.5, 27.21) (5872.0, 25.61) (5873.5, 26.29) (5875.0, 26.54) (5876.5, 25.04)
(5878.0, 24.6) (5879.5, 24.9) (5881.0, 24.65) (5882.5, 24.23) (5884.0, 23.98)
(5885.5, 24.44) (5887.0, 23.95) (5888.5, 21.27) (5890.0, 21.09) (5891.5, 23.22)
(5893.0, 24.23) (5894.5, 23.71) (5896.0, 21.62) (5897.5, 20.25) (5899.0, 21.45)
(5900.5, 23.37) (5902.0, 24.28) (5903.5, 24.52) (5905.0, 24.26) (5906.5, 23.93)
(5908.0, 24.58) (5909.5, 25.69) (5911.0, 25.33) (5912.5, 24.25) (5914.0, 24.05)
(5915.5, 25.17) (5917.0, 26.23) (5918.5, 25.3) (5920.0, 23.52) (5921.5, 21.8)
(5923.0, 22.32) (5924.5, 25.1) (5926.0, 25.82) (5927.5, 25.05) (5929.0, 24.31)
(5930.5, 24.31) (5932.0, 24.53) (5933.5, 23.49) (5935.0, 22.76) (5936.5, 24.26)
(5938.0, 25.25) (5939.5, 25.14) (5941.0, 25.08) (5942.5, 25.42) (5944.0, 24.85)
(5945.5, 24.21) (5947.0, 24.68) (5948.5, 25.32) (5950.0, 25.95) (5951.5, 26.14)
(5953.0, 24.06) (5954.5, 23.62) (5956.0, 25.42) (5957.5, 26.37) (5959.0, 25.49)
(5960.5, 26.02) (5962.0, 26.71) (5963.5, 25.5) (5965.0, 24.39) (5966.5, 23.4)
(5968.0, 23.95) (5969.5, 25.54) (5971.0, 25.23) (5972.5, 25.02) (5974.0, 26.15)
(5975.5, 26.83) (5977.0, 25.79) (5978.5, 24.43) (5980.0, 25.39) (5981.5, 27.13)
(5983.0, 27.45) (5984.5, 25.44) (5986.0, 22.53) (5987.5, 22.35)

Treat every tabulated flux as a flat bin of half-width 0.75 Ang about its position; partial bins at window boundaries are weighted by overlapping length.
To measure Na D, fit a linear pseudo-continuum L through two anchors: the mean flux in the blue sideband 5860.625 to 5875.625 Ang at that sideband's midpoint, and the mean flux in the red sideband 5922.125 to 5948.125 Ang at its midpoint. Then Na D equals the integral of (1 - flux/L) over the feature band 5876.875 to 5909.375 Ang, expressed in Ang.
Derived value 3.0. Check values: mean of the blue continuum 26.8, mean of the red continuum 24.5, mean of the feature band 23.5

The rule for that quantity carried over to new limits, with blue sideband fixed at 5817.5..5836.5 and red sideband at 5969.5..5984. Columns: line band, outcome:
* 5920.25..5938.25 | 1.7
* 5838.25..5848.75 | 1.1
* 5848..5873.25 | 1.3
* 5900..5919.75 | 1.6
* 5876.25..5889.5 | 1.6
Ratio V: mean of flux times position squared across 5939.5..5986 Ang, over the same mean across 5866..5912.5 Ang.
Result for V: 1.06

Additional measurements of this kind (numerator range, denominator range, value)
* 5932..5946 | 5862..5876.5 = 0.94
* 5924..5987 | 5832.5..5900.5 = 1.04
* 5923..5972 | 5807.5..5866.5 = 0.98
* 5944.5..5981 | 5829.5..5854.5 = 1.02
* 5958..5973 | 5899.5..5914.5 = 1.05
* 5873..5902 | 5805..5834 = 0.87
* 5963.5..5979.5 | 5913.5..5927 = 1.05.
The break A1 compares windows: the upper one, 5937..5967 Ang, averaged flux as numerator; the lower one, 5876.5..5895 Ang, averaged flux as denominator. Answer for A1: 1.06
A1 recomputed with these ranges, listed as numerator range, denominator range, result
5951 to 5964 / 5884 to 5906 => 1.11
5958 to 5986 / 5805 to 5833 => 0.92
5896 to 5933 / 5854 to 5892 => 0.96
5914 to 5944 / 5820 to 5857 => 0.92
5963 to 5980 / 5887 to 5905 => 1.10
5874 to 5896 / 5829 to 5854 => 0.93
